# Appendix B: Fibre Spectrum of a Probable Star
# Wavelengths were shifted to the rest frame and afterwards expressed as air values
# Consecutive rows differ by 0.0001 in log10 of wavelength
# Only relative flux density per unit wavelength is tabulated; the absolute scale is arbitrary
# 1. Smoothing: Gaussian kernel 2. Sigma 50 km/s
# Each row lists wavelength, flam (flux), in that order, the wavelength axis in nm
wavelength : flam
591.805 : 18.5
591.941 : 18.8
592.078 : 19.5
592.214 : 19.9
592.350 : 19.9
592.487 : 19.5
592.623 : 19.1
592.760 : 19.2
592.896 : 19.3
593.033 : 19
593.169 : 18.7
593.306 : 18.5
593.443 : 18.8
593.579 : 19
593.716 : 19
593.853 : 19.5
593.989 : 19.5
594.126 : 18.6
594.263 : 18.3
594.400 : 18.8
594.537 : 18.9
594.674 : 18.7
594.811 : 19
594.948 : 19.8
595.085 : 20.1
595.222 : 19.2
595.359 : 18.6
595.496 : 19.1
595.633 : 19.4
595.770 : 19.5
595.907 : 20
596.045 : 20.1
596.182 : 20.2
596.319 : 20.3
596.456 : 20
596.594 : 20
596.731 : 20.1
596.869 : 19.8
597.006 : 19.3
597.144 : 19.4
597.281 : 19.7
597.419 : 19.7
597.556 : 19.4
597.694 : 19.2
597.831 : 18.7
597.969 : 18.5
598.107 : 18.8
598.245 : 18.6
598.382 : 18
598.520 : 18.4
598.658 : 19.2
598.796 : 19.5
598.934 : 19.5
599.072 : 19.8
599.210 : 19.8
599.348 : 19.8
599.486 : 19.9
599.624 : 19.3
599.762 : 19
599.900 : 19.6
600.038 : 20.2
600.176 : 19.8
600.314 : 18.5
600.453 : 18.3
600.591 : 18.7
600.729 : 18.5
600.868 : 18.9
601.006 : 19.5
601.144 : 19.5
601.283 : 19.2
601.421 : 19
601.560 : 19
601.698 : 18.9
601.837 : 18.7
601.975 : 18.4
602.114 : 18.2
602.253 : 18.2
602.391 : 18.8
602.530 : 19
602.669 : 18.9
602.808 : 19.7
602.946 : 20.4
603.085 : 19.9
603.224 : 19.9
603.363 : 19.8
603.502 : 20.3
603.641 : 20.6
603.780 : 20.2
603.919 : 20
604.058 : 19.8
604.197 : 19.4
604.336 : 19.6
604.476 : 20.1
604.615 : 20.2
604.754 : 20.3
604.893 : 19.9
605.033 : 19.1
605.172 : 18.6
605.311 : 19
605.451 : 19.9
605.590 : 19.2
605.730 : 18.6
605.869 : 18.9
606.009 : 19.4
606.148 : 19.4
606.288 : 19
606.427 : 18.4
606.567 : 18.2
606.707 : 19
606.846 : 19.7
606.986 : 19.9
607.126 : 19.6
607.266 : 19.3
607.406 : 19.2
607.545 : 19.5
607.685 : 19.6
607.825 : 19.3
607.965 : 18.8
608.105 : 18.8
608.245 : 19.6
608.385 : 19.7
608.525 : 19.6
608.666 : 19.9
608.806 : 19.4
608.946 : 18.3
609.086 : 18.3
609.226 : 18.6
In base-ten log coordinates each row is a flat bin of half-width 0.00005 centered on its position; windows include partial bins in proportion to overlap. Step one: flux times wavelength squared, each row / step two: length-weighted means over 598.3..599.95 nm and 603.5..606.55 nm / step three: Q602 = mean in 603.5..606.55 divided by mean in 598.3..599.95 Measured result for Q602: 1.03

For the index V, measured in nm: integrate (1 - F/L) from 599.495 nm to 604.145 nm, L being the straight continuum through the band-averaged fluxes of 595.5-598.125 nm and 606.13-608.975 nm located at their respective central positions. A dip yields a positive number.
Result 0.031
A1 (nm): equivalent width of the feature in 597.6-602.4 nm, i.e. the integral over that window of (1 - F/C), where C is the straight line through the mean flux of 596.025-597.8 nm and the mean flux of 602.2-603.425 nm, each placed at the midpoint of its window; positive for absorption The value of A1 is 0.14 nm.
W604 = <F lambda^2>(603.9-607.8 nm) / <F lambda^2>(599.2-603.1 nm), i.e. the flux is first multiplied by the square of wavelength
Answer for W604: 1.03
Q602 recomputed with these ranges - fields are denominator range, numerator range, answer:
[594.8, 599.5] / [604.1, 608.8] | 1.03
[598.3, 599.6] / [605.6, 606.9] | 1.01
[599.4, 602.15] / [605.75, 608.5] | 1.03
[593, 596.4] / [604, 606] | 1.05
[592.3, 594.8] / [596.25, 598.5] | 1.03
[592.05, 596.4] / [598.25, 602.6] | 1.01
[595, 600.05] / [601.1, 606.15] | 1.02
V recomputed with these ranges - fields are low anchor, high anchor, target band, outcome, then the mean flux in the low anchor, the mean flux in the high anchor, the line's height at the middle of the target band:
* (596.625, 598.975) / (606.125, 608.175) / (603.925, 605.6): -0.04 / 19.2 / 19.2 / 19.2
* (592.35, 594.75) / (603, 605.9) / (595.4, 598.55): -0.03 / 19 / 19.7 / 19.2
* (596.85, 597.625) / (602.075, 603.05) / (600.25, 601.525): 0.02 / 19.5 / 19.1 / 19.2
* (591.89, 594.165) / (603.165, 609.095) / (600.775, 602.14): 0.03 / 19.2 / 19.4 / 19.3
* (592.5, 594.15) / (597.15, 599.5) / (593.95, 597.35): -0.06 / 19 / 19.2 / 19.1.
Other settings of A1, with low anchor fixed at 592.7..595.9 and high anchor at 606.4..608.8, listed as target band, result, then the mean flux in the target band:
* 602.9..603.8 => -0.04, 20.1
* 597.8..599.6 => 0.00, 19.1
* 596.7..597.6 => -0.02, 19.6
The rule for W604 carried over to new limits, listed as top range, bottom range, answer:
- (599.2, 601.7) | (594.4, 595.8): 1.02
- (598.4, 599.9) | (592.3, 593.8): 1.04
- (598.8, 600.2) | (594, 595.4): 1.05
